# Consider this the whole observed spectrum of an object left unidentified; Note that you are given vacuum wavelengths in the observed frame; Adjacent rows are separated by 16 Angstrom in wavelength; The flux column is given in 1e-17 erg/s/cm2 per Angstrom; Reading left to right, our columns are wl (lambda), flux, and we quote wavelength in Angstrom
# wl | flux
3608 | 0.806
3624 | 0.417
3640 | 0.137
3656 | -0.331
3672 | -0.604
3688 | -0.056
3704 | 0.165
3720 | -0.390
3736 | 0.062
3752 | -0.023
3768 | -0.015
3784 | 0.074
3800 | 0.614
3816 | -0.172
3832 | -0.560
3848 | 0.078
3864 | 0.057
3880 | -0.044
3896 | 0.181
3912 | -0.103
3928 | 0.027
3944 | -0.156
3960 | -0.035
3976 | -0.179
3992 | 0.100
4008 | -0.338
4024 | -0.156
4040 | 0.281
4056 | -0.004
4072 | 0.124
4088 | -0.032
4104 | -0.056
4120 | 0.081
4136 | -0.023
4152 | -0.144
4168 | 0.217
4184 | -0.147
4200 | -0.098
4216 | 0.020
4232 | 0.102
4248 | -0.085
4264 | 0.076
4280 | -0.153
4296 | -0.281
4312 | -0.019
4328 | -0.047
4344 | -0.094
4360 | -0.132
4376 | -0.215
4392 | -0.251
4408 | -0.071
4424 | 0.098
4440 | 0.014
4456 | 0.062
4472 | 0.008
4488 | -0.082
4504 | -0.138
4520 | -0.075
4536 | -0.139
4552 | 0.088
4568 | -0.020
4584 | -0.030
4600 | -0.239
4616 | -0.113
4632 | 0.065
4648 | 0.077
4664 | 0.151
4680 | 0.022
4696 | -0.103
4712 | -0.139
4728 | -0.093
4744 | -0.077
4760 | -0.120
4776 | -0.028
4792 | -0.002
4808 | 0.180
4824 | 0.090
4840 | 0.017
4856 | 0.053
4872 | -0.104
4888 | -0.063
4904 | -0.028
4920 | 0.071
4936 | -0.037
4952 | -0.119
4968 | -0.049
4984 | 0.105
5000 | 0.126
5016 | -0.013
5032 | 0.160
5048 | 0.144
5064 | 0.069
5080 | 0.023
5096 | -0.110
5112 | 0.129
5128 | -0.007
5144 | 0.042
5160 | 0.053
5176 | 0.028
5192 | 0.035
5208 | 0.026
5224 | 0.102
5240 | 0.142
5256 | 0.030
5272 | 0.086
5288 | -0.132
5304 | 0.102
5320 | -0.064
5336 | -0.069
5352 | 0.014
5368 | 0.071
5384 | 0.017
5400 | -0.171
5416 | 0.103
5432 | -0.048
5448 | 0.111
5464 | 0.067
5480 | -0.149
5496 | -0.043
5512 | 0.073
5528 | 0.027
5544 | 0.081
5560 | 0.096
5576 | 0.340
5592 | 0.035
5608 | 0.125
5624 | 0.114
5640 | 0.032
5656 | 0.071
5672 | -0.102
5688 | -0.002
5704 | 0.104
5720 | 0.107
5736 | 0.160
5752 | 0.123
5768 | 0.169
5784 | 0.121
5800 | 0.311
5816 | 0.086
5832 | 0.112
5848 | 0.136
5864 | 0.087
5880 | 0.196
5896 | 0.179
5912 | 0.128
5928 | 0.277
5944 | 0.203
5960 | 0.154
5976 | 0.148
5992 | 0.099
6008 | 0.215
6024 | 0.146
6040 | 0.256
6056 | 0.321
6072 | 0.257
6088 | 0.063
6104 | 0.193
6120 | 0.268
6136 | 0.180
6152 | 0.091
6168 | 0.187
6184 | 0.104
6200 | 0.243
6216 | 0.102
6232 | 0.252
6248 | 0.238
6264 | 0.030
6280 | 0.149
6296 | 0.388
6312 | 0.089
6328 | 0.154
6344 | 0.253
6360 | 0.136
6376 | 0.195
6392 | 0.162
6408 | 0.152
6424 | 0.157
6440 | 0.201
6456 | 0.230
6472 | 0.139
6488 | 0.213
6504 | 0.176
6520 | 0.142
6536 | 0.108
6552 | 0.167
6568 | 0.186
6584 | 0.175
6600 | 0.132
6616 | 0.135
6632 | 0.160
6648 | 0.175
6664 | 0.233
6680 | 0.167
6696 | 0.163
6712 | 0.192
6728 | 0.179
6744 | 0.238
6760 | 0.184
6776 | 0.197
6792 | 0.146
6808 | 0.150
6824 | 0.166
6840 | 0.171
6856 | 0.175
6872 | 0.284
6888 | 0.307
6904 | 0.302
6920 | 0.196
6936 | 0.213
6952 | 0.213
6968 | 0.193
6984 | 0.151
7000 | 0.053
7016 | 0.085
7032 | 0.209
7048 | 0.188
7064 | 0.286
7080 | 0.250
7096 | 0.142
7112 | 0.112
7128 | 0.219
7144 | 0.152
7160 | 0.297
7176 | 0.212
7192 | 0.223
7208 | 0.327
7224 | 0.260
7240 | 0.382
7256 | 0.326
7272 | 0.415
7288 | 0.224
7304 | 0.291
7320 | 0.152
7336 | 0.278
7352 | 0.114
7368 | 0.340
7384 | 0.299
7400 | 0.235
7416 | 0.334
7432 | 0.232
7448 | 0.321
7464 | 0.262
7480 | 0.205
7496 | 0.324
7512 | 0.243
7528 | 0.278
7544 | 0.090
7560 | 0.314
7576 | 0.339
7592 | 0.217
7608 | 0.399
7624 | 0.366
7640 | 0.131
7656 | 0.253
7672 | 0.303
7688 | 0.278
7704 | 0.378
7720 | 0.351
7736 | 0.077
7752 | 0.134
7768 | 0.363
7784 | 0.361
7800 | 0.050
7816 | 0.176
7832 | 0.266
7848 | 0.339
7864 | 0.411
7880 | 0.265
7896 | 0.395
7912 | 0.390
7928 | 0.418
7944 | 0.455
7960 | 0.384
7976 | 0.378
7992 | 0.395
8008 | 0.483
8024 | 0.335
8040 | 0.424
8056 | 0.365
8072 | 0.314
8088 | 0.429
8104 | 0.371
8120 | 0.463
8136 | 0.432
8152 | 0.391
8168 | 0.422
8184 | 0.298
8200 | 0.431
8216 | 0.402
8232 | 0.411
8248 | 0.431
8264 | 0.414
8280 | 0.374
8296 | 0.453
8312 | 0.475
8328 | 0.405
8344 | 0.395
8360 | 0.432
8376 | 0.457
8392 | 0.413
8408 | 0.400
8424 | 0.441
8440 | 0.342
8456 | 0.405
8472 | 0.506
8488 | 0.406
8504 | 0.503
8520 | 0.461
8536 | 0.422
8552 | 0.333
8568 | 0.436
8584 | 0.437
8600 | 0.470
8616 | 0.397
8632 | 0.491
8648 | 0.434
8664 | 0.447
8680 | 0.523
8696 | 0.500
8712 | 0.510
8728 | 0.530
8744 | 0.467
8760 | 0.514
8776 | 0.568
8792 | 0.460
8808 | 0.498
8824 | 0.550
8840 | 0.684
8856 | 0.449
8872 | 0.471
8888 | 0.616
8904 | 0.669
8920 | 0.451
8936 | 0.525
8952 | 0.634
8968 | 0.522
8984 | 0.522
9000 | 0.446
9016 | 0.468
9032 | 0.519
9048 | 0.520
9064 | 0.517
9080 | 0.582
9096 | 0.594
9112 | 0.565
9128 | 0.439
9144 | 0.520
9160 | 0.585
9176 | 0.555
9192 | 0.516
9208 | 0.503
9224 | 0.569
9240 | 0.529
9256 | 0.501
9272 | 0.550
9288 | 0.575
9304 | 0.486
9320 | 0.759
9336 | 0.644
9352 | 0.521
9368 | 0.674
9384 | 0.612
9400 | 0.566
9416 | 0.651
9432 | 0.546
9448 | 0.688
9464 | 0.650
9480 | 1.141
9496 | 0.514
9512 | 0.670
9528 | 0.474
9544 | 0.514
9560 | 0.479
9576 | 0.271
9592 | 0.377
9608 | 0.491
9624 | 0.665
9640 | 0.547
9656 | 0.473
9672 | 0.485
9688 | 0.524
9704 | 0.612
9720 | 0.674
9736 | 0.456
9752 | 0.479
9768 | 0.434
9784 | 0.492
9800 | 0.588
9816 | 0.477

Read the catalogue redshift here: 0.967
